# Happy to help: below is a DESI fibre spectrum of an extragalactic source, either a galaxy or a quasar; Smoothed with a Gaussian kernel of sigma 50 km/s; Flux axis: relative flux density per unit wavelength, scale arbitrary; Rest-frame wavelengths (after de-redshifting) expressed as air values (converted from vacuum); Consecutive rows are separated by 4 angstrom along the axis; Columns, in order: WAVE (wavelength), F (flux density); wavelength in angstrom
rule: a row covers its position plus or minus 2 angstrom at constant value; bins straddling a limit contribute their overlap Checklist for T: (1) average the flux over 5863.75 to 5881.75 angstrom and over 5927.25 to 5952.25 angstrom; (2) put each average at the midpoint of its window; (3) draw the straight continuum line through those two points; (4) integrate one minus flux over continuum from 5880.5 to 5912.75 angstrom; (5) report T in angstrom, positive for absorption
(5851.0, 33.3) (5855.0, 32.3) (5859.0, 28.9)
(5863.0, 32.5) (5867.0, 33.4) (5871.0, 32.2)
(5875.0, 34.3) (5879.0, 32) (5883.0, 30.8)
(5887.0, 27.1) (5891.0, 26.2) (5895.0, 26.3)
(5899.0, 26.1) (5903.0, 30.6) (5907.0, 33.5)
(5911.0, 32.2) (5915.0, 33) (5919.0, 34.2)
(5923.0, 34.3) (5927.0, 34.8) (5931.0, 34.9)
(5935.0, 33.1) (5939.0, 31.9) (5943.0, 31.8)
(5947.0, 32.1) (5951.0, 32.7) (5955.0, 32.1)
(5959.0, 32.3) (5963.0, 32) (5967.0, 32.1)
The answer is 3.7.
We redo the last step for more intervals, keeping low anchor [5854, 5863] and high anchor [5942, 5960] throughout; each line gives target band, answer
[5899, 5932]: -1.3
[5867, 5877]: -0.7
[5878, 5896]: 1.6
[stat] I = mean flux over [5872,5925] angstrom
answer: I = 30.8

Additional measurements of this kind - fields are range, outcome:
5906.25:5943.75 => 33.4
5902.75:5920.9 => 32.9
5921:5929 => 34.5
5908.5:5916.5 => 32.6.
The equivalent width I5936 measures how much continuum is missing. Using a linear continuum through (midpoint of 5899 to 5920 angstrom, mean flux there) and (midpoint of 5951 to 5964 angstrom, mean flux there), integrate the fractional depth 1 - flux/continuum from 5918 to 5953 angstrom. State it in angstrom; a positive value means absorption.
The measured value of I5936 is -1.3 angstrom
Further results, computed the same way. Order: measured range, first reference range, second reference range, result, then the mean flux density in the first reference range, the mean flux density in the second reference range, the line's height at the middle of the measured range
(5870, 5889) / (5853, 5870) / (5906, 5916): 0.55 angstrom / 31.8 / 32.8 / 32.2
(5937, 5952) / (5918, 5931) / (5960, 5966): 0.52 angstrom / 34.5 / 32.1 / 33.2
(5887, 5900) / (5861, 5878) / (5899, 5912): 2.23 angstrom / 33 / 31.2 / 31.8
